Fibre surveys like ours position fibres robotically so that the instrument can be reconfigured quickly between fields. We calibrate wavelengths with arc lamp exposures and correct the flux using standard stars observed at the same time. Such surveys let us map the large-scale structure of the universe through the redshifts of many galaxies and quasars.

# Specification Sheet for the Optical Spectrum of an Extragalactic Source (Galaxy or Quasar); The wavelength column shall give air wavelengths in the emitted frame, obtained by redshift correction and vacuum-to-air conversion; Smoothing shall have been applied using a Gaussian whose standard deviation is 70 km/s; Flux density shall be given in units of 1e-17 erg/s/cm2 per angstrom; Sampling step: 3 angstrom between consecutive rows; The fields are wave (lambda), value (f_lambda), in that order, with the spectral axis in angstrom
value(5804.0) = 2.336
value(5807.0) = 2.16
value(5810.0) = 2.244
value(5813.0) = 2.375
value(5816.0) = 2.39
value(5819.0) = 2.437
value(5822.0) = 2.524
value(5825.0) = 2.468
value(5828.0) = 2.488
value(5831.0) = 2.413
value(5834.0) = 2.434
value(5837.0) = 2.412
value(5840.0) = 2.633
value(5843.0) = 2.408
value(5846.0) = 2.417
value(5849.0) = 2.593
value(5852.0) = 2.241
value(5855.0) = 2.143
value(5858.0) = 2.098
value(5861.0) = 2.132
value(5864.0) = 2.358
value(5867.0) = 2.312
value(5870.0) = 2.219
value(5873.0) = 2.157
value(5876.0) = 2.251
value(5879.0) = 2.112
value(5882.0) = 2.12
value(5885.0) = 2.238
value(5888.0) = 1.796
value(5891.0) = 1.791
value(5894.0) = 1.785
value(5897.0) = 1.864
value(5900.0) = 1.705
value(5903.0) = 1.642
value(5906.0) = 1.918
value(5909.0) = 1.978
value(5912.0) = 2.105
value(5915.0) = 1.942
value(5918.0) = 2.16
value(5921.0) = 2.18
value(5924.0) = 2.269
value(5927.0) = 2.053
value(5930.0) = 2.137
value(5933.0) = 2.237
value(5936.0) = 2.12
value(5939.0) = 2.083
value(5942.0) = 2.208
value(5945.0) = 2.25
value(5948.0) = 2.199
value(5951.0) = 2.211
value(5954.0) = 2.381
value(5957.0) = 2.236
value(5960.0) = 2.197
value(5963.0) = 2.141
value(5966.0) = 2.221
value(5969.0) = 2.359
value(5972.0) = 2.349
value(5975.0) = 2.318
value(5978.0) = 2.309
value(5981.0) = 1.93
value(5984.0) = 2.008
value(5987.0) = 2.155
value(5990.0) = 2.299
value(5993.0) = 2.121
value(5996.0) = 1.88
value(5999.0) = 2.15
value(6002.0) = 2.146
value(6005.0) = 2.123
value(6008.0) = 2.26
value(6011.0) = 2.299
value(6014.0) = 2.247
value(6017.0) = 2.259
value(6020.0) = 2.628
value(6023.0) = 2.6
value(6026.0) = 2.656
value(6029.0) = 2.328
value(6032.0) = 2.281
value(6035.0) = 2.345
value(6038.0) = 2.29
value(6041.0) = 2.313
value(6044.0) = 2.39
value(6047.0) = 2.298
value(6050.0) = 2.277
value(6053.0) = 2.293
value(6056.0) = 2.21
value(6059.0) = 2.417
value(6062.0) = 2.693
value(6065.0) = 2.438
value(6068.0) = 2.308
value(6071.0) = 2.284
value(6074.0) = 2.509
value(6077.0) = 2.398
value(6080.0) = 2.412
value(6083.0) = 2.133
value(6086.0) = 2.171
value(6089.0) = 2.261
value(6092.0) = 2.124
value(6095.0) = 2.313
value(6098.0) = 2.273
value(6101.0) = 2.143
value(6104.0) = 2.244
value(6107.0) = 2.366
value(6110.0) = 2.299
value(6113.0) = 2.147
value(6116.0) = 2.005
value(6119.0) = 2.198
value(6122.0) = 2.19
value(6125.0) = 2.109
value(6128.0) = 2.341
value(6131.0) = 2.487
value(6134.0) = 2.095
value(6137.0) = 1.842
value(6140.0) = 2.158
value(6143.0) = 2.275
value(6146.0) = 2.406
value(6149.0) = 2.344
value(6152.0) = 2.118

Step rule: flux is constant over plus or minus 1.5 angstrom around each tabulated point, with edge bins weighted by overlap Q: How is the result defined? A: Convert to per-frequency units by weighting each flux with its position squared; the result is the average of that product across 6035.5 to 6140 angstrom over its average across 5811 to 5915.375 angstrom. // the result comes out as 1.1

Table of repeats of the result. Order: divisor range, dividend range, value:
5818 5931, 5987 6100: 1.12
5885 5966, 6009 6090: 1.19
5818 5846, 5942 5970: 0.95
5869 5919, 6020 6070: 1.27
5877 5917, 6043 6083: 1.30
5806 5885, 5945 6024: 1.00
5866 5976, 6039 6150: 1.14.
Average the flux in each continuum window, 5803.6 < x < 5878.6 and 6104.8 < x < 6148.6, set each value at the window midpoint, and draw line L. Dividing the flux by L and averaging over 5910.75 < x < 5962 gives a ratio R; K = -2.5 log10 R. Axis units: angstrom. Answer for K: 0.06 mag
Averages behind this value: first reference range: 2.34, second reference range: 2.21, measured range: 2.17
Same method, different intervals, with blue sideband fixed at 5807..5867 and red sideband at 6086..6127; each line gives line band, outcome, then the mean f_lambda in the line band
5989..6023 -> 0.016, 2.23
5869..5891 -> 0.119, 2.1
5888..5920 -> 0.228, 1.89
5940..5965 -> 0.037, 2.22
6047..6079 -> -0.069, 2.38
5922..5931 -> 0.079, 2.16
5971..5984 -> 0.043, 2.2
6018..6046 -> -0.078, 2.42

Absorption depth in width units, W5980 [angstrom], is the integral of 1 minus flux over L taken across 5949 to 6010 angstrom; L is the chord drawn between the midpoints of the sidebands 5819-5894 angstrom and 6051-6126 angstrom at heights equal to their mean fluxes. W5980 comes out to 2.3 angstrom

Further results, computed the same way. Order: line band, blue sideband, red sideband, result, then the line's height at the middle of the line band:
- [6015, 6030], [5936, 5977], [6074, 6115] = -1.62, 2.25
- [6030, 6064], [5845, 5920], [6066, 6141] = -2.35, 2.2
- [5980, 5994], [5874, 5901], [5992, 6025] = 0.61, 2.2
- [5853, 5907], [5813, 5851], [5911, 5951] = 6.44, 2.31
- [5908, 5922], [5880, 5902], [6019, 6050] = -0.63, 1.98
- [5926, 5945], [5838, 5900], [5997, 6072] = 0.76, 2.24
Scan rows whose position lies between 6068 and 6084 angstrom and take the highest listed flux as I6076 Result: 2.509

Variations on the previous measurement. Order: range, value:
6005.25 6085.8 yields 2.693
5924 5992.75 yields 2.381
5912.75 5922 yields 2.18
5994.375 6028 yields 2.656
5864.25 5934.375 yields 2.312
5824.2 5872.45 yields 2.633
